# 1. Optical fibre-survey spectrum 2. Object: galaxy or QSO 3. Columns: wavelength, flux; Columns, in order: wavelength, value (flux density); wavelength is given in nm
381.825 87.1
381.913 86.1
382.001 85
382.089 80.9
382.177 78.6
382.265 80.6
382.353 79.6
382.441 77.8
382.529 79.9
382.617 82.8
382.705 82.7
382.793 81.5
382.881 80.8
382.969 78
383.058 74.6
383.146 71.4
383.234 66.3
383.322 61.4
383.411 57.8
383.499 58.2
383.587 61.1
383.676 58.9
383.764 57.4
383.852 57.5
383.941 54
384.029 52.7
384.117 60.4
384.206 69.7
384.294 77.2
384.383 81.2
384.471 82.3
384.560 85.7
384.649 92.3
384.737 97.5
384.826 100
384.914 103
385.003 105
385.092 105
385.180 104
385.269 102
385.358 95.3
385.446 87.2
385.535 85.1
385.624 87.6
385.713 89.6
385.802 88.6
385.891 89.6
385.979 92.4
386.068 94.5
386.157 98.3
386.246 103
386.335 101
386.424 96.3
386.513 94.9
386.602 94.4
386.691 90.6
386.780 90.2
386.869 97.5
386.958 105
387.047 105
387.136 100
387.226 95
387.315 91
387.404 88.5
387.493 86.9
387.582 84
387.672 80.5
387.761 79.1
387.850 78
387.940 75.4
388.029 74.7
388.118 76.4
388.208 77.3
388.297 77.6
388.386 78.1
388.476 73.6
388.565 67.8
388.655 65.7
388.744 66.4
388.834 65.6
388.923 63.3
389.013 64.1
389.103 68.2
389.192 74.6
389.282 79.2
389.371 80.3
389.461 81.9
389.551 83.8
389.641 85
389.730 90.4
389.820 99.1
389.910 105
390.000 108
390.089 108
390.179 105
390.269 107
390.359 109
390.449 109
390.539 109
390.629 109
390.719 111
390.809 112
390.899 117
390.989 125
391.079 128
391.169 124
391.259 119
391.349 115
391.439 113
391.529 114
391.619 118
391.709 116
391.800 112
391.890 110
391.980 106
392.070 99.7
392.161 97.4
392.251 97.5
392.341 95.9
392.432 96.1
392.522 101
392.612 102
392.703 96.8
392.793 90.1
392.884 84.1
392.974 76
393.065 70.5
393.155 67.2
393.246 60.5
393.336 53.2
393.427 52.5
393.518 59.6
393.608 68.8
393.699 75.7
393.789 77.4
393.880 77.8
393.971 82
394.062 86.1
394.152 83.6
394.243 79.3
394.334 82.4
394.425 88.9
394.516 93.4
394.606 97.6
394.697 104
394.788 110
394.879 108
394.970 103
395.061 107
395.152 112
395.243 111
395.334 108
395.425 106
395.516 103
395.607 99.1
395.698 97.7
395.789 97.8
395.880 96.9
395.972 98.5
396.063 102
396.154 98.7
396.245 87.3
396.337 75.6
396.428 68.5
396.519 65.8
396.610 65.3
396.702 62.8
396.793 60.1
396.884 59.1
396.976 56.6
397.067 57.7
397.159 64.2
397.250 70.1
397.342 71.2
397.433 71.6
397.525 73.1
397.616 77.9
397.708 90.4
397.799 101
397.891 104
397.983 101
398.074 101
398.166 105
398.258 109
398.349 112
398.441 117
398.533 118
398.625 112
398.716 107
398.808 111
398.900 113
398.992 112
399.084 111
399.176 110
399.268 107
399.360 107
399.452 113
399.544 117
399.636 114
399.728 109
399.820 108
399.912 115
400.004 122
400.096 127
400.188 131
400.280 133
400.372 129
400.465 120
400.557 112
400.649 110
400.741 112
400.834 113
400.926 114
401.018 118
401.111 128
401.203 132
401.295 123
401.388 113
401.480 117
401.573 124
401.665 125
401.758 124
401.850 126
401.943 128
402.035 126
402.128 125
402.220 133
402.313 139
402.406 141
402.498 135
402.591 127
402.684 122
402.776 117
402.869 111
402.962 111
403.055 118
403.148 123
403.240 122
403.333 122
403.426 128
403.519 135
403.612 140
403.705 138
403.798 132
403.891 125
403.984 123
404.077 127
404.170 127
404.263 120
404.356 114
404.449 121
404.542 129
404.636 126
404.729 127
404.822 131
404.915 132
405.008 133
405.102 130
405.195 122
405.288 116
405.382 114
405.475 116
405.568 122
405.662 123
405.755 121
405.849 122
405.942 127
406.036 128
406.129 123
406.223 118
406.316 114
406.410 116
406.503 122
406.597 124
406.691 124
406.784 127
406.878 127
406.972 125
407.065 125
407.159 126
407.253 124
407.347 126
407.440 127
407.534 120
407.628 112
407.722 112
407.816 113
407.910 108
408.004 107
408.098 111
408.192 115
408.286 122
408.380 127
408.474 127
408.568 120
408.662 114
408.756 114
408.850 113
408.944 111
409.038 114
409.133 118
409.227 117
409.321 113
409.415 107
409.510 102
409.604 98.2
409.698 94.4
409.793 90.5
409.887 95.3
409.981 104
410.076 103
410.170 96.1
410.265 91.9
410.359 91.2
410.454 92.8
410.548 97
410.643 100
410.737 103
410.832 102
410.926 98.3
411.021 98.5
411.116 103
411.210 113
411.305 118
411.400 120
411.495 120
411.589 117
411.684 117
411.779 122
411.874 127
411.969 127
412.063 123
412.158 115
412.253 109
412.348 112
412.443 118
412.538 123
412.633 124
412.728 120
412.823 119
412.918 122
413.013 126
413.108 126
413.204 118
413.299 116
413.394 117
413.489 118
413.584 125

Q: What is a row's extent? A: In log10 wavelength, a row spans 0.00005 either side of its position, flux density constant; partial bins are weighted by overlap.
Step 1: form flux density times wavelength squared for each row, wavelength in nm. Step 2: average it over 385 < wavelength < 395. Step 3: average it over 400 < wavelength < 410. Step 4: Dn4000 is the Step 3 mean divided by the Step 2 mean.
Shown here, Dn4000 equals 1.42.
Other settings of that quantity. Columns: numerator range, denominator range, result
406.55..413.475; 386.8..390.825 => 1.44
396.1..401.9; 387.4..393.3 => 1.16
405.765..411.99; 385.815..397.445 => 1.37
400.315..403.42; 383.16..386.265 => 1.64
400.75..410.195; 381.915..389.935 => 1.61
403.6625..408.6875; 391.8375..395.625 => 1.45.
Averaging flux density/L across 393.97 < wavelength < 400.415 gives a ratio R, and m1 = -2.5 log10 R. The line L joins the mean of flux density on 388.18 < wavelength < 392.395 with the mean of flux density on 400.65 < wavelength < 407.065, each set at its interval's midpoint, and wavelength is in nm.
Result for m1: 0.14 mag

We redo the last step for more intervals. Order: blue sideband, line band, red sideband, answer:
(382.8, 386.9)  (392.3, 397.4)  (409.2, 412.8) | 0.10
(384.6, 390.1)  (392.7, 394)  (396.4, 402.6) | 0.33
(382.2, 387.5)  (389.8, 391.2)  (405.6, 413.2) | -0.22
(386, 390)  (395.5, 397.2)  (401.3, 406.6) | 0.31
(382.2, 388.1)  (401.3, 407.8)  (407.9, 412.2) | -0.19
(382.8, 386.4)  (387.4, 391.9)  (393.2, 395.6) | -0.10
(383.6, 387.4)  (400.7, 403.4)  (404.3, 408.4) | -0.08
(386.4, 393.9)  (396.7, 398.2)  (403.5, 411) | 0.29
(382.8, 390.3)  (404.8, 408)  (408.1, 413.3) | -0.14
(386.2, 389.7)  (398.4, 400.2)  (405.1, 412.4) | -0.14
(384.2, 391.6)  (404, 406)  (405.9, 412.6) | -0.13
